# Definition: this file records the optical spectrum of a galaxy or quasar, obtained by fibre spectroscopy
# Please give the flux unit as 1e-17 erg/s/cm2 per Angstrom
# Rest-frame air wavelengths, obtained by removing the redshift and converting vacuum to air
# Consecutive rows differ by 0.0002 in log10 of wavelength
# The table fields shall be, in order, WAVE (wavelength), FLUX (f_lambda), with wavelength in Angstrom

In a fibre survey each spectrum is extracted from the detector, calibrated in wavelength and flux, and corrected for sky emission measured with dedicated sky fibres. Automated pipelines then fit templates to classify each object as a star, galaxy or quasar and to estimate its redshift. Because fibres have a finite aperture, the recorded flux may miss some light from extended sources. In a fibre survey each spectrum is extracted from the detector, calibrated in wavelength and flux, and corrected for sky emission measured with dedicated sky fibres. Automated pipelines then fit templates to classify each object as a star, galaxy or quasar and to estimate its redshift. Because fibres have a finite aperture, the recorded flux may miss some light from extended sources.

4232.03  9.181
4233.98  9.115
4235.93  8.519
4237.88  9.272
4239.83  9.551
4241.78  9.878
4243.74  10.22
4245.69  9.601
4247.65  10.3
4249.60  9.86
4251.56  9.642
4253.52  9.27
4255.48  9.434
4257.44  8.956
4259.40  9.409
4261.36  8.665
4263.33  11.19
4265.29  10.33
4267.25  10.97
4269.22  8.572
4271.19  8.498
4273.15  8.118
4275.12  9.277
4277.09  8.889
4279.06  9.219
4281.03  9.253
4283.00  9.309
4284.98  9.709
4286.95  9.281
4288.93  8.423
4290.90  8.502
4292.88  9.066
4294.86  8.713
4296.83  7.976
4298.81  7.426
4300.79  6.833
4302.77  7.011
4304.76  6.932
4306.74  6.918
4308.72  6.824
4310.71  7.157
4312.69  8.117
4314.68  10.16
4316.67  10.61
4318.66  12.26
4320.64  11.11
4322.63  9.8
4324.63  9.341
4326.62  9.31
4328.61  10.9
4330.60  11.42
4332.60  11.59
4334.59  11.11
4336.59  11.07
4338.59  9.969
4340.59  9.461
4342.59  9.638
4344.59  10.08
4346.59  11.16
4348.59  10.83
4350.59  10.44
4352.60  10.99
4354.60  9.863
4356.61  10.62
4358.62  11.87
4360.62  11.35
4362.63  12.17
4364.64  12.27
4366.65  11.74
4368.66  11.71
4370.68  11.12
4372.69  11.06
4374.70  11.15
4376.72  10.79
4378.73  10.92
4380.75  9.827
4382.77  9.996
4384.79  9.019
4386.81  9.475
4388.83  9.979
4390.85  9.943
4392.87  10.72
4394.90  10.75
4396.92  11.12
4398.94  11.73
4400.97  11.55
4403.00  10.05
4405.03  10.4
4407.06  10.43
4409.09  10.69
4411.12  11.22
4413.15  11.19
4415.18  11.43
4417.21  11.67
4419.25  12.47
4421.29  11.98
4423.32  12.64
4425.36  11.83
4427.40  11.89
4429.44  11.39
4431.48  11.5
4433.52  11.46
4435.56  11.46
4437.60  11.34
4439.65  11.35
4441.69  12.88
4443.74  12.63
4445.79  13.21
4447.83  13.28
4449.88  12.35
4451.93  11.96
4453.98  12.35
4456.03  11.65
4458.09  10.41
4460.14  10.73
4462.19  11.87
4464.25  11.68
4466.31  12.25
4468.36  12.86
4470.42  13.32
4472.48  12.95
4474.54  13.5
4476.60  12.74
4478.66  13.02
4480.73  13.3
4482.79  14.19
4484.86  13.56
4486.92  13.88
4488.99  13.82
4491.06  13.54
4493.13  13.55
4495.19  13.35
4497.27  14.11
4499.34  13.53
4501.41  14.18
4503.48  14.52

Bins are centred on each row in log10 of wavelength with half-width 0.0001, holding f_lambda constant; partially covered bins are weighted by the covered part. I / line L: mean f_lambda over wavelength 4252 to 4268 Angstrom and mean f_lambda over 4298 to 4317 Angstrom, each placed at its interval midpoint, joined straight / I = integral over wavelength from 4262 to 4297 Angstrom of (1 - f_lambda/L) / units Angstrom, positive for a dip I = -1.1 Angstrom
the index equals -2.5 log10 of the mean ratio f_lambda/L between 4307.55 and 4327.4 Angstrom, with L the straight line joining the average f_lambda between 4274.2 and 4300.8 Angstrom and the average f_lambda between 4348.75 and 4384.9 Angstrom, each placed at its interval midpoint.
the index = 0.02 mag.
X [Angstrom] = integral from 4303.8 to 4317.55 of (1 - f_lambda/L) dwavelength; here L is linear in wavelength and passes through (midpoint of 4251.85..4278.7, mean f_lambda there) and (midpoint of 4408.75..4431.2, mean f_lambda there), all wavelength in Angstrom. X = 2.7 Angstrom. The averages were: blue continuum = 9.36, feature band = 8.09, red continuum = 11.7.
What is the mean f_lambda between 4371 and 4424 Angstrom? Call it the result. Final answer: 10.8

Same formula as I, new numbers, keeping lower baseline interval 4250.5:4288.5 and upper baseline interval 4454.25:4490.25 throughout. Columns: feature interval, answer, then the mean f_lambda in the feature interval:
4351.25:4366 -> -0.64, 11.3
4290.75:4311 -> 4.73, 7.55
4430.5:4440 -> 0.51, 11.4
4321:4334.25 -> -0.19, 10.5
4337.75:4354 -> 0.46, 10.3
